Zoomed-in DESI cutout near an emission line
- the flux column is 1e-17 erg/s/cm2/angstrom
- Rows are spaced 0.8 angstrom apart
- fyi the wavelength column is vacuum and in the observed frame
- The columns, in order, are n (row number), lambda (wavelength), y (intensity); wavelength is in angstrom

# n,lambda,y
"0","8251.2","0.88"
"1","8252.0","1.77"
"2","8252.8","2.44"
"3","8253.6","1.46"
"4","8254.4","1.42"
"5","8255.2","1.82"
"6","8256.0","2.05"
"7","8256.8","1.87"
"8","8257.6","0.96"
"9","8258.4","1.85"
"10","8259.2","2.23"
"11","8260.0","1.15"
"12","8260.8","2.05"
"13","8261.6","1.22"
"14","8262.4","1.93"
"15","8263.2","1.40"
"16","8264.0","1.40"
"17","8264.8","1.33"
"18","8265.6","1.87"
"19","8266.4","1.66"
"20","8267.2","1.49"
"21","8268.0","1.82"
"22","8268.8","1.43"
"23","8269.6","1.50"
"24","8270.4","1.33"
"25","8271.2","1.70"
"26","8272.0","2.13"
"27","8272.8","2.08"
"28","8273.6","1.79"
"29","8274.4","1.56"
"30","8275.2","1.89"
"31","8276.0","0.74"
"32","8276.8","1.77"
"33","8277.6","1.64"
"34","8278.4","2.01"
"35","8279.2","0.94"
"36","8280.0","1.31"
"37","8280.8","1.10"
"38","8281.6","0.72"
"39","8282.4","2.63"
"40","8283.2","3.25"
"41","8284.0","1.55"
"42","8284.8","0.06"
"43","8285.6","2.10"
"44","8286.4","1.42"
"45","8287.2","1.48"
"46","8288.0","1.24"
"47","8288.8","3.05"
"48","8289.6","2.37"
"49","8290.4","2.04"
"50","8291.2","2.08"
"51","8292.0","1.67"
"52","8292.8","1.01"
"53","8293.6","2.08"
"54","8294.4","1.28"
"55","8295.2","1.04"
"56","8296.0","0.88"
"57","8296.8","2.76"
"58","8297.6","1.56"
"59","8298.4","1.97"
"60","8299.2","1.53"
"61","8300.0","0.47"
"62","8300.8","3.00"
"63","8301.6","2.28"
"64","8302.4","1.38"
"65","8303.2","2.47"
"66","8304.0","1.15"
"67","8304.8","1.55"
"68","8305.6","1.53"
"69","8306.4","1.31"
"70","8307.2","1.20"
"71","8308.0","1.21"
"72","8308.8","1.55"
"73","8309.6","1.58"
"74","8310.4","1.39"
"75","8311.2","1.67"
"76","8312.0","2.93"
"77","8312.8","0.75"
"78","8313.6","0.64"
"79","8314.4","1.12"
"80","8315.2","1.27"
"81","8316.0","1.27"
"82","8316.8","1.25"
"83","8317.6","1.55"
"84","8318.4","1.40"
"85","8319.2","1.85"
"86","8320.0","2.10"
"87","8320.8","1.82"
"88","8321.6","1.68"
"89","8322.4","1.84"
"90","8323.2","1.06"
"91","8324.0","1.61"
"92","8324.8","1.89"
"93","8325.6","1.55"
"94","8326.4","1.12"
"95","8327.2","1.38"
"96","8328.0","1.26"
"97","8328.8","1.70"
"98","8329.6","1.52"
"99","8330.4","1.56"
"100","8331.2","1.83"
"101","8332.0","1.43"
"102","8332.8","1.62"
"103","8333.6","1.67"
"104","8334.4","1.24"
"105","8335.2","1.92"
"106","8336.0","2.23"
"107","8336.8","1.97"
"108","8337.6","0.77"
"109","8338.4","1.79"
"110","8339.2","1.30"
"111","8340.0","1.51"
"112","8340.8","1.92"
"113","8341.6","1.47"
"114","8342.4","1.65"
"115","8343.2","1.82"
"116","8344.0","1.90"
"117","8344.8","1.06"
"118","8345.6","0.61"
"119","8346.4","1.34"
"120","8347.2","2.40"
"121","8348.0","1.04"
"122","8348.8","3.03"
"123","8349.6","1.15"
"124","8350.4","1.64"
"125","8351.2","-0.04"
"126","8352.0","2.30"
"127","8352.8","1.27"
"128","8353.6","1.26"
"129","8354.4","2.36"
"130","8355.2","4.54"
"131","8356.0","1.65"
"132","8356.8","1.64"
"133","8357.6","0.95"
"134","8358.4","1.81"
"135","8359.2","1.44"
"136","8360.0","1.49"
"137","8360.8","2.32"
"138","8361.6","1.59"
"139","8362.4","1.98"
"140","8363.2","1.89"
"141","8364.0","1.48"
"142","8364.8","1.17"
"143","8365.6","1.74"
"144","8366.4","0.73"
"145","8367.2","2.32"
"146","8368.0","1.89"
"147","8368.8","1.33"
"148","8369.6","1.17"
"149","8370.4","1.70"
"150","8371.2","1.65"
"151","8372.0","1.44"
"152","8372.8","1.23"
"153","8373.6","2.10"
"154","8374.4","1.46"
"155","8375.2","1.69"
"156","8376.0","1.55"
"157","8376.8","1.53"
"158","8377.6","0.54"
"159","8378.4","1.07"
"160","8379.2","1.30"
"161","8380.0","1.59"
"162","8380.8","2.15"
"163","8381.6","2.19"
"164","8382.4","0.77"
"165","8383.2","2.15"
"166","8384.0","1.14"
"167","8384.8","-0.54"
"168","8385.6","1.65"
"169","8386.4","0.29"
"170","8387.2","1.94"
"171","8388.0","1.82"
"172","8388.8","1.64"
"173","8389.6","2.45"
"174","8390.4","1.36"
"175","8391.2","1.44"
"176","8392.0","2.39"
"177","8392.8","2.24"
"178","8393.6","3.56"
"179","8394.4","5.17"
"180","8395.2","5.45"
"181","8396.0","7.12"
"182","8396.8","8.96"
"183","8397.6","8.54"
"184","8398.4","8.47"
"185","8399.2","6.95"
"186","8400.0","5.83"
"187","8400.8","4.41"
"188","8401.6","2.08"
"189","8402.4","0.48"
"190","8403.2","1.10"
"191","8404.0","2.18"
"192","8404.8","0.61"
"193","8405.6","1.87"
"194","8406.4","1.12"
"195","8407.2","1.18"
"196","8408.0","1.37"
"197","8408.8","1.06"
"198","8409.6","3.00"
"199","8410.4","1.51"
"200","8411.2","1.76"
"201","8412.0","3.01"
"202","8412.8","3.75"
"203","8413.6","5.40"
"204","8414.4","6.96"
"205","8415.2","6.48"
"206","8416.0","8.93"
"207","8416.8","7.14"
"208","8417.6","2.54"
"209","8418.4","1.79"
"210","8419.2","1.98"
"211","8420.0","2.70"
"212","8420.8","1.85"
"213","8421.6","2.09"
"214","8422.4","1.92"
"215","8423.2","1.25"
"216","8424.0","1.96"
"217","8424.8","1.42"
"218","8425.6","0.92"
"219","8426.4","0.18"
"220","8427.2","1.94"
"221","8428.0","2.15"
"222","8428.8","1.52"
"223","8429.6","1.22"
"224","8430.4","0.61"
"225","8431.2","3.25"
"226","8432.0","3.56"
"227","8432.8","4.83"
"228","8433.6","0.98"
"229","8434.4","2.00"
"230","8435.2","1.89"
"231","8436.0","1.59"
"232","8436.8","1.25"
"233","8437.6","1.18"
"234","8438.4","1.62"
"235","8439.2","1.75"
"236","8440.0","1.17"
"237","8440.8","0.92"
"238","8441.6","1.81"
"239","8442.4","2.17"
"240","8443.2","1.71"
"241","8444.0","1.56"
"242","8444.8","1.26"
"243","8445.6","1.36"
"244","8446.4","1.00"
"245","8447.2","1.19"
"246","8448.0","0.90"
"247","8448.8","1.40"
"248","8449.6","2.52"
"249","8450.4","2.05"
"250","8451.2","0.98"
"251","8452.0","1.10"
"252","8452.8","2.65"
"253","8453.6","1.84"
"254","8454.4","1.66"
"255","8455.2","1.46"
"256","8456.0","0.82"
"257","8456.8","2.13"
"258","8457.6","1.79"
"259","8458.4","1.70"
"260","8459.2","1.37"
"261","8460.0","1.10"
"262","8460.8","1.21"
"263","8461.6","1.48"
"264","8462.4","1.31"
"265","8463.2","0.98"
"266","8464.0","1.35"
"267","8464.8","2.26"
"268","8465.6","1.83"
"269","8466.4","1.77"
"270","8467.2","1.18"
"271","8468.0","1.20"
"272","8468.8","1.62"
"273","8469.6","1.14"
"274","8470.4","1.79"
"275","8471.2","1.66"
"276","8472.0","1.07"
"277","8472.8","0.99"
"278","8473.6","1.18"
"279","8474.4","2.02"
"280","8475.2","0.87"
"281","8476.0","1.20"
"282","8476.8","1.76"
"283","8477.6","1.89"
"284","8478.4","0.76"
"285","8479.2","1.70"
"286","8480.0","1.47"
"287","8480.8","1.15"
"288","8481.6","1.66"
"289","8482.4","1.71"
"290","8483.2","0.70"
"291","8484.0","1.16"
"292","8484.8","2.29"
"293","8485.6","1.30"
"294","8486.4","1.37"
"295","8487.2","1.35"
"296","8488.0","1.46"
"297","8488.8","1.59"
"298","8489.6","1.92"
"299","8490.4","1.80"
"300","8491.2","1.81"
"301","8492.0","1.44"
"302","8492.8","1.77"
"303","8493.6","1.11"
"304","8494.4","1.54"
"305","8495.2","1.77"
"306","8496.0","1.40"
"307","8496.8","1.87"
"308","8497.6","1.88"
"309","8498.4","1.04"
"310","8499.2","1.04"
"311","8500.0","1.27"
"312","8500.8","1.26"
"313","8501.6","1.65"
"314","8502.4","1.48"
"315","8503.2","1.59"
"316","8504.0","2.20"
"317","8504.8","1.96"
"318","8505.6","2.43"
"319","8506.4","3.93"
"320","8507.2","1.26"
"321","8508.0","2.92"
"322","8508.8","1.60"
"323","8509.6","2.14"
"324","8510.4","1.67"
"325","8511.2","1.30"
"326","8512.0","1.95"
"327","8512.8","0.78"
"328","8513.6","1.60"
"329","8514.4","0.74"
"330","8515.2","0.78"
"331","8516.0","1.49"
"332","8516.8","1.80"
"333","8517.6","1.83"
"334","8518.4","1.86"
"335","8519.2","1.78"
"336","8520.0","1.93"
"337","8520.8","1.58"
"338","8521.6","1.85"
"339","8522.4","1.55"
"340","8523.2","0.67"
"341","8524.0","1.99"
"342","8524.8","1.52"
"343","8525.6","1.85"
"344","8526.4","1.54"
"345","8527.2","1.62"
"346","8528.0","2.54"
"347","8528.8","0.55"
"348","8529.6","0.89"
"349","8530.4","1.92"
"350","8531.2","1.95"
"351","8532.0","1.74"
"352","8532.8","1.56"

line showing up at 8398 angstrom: [S II] 6716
